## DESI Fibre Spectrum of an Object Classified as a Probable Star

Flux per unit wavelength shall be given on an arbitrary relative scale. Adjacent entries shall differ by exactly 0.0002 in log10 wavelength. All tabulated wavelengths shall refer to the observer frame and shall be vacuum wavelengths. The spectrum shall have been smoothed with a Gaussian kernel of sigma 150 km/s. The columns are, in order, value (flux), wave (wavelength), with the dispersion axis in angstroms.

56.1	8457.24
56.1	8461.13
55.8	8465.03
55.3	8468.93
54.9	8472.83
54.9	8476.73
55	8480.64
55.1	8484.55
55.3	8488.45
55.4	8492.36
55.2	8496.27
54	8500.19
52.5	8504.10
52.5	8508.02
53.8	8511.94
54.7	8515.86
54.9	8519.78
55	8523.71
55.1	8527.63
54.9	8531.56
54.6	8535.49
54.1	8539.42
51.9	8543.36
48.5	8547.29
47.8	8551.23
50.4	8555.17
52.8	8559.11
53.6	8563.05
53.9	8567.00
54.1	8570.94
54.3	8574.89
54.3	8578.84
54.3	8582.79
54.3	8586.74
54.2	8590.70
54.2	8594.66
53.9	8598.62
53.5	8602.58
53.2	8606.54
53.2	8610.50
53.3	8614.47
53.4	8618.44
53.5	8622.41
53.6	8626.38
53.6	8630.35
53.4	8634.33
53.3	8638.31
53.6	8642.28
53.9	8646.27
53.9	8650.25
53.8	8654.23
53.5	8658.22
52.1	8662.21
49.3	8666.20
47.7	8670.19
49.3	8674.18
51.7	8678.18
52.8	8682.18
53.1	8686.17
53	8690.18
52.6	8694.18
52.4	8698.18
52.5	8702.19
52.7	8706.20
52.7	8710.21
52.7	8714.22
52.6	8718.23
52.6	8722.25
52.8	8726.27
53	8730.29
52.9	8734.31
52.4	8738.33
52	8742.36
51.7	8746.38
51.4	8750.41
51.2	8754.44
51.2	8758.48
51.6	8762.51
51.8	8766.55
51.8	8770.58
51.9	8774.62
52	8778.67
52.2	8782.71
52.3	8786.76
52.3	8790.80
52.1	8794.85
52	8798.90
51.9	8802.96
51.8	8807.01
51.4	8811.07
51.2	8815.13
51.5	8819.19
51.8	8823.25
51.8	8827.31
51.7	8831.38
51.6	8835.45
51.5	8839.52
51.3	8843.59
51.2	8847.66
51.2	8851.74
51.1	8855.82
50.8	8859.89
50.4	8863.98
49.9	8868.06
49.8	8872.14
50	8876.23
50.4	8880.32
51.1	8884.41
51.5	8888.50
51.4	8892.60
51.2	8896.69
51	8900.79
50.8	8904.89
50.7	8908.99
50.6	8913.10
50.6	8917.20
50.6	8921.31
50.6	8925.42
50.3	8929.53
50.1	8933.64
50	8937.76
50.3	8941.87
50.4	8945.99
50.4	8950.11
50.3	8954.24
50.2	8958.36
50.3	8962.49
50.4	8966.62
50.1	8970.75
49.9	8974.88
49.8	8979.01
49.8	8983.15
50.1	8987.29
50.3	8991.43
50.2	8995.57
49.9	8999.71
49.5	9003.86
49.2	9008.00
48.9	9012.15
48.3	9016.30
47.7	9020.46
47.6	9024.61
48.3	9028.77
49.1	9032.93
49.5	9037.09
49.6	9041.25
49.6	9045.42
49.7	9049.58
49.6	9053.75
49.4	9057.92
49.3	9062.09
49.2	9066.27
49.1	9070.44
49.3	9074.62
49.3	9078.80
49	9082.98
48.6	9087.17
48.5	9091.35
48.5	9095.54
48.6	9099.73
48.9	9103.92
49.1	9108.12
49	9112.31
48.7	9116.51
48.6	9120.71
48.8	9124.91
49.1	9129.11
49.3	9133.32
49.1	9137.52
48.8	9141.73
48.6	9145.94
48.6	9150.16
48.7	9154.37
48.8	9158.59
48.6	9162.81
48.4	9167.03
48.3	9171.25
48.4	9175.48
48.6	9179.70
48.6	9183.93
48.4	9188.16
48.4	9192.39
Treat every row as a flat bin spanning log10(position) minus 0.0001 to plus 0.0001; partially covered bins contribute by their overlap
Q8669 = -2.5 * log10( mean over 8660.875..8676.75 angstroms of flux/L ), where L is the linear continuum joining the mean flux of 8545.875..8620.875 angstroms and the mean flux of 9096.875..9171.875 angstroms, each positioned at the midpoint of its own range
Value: 0.06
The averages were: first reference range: 53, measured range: 49.6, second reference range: 48.8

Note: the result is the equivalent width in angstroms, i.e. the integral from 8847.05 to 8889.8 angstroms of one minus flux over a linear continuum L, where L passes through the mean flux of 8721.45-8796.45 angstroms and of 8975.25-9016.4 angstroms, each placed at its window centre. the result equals 0.3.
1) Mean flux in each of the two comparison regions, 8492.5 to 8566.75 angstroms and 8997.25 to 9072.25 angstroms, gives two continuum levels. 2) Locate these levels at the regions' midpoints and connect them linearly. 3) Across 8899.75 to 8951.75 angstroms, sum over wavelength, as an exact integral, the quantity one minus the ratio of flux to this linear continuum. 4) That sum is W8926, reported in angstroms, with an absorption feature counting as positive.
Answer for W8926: -0.5 angstroms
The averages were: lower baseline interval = 53.2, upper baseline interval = 49.1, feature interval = 50.5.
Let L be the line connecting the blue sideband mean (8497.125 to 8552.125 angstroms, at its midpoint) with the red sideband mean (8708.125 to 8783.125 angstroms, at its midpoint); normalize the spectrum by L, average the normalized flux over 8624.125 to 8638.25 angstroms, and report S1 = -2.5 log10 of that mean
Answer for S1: -0.02 mag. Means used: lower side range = 53.3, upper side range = 52.1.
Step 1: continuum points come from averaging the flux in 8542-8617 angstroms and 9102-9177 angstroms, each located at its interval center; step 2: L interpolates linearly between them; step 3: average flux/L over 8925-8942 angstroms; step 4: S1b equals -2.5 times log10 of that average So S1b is 0.00 mag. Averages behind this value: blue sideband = 52.9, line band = 50.2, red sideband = 48.8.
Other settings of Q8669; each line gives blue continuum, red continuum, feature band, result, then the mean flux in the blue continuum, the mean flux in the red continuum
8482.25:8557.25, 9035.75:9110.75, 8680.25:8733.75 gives -0.015 mag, 53.5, 49.2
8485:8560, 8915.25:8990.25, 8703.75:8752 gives -0.012 mag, 53.4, 50.2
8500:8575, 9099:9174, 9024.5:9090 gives 0.004 mag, 53.1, 48.8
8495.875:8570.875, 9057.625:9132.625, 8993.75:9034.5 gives 0.015 mag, 53.1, 48.9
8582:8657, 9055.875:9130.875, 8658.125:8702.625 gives 0.031 mag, 53.7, 48.9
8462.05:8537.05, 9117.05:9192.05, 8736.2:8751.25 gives 0.011 mag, 54.7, 48.7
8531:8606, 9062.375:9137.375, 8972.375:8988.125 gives 0.000 mag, 53.1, 48.9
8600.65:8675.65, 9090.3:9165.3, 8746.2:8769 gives 0.006 mag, 52.7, 48.8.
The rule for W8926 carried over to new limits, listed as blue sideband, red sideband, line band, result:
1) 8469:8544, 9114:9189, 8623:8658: -0.2 angstroms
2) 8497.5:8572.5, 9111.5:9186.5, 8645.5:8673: 0.2 angstroms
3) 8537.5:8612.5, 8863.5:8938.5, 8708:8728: -0.3 angstroms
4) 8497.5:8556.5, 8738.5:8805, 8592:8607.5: -0.3 angstroms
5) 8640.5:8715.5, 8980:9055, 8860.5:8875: 0.1 angstroms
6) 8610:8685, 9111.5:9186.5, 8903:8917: 0.0 angstroms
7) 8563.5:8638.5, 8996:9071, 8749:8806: 0.0 angstroms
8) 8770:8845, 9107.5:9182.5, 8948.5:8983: 0.1 angstroms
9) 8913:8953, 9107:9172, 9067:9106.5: 0.3 angstroms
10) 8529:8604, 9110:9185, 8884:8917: -0.3 angstroms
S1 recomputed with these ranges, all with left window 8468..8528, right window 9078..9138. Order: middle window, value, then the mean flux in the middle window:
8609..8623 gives 0.00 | 53.3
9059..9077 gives 0.00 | 49.2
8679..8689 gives 0.00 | 52.8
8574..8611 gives -0.01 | 54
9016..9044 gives 0.02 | 48.6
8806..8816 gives 0.00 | 51.4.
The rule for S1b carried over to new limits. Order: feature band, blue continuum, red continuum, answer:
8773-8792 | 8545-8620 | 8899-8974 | -0.01 mag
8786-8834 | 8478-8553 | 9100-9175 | -0.01 mag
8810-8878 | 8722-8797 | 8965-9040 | 0.00 mag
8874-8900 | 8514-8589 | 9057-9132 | -0.01 mag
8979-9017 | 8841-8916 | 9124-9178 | 0.01 mag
